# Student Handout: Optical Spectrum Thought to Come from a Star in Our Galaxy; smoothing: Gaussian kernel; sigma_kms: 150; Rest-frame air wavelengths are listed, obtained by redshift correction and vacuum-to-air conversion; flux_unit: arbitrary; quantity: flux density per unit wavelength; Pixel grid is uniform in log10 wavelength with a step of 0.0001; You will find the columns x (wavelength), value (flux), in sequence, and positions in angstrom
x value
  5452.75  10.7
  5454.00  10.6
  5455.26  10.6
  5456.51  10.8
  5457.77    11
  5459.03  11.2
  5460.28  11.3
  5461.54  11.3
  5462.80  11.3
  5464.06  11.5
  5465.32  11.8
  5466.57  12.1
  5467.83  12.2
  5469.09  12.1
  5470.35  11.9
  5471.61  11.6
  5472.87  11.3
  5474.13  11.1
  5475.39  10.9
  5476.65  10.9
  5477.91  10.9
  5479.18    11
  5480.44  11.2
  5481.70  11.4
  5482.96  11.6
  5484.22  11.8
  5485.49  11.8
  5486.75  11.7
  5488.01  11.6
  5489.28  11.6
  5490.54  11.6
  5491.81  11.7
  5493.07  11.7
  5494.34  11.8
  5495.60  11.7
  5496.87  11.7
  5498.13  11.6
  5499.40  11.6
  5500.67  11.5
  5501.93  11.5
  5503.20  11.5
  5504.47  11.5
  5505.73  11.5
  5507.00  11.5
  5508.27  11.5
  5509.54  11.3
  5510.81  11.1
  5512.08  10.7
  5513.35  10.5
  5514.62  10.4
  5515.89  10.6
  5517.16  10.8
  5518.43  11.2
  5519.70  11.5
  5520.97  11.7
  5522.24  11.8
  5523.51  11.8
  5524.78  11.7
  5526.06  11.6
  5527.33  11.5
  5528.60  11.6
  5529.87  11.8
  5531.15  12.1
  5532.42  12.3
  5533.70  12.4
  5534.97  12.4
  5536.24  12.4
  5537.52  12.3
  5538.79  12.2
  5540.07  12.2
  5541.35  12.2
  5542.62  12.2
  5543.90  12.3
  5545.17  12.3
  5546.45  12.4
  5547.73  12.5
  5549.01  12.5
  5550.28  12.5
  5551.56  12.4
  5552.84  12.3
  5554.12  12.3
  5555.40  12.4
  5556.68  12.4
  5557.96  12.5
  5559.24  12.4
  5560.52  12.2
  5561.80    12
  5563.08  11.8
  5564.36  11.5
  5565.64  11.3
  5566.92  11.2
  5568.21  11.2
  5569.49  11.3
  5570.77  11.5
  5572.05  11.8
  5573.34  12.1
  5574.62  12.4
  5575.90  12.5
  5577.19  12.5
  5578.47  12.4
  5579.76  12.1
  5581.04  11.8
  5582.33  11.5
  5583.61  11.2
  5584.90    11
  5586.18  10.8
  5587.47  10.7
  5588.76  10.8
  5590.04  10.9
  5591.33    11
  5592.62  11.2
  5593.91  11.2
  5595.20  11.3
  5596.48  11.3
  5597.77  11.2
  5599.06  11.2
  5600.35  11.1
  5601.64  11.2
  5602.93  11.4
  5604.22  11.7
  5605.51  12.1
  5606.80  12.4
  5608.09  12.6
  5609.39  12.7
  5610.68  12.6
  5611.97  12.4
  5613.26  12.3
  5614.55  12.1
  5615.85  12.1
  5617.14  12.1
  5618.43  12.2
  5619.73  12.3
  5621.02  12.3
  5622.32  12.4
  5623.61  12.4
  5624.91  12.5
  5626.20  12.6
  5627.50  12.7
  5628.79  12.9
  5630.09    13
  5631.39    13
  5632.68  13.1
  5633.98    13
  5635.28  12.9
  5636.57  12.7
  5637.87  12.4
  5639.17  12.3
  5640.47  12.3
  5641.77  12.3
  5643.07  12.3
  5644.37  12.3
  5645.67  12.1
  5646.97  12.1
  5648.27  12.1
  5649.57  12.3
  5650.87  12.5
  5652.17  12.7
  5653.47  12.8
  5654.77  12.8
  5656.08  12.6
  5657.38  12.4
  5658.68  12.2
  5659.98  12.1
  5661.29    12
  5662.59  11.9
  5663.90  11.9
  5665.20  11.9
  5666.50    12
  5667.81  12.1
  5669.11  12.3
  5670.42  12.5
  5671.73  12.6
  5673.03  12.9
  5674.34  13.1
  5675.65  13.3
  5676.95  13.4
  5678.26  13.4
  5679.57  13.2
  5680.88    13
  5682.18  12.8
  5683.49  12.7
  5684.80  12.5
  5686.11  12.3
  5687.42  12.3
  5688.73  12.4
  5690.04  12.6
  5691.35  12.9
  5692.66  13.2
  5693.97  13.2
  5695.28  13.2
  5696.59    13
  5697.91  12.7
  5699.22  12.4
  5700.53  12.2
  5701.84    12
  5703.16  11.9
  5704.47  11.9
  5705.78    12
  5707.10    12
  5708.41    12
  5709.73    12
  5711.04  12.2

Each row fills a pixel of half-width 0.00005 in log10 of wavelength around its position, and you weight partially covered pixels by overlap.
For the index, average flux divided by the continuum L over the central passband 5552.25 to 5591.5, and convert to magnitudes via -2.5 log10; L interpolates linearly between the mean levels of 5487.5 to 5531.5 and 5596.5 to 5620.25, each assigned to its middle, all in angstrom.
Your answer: 0.002 mag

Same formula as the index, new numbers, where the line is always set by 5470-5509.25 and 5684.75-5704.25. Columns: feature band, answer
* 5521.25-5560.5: -0.04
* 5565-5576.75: 0.02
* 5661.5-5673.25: 0.02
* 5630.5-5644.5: -0.03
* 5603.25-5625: -0.01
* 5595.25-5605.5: 0.07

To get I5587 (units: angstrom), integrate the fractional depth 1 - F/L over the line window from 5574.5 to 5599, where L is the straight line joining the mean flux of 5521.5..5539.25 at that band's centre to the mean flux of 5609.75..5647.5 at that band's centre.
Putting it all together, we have 1.7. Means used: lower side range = 12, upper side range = 12.5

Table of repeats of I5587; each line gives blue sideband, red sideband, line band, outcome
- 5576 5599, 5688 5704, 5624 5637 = -1.06 angstrom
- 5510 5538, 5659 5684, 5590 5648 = 0.30 angstrom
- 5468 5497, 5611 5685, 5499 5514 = 0.45 angstrom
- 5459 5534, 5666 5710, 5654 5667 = 0.26 angstrom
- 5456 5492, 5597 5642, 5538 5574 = -0.43 angstrom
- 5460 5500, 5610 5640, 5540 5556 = -0.46 angstrom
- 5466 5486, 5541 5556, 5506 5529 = 1.38 angstrom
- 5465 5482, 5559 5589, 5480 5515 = 0.14 angstrom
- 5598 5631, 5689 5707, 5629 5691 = -0.82 angstrom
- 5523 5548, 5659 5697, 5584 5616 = 2.04 angstrom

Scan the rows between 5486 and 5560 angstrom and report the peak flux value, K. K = 12.5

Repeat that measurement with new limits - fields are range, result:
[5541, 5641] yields 13.1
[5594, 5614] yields 12.7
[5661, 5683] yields 13.4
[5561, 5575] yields 12.4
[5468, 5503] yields 12.1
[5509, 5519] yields 11.3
